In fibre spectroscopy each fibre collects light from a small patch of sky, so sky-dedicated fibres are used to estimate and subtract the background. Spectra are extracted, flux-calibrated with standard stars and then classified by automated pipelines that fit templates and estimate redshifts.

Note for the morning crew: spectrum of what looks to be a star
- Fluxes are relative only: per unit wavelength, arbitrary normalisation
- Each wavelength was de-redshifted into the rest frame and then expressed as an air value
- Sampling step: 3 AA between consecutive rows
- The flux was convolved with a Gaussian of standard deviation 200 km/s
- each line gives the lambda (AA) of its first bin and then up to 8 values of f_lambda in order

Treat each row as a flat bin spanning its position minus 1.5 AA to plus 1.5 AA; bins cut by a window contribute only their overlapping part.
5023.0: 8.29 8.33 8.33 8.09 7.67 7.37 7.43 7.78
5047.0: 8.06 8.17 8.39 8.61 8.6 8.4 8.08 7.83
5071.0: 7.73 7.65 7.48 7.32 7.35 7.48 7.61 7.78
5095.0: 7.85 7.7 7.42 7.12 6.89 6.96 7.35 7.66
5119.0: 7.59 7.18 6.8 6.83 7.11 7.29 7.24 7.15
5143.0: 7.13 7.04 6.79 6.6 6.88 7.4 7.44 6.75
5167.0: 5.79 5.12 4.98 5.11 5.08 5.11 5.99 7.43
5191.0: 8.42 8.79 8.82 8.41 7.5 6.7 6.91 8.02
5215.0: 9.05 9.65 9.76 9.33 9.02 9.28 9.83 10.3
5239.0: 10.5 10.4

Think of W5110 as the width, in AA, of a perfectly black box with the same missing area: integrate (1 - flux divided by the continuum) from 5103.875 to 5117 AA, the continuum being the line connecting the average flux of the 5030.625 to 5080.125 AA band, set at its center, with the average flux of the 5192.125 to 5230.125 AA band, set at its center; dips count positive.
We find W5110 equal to 1.55 AA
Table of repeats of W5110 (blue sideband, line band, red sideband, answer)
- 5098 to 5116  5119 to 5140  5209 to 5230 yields 1.3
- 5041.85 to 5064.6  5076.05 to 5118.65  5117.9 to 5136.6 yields 0.8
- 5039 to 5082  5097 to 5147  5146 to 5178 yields -1.8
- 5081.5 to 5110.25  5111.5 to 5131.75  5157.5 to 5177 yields -0.8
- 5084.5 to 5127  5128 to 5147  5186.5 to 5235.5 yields 1.5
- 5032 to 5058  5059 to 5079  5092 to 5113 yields -0.5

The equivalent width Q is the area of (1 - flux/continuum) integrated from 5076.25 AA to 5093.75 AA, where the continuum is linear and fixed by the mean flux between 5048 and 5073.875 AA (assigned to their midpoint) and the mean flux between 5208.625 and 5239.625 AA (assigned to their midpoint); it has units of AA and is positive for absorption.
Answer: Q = 1.8 AA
